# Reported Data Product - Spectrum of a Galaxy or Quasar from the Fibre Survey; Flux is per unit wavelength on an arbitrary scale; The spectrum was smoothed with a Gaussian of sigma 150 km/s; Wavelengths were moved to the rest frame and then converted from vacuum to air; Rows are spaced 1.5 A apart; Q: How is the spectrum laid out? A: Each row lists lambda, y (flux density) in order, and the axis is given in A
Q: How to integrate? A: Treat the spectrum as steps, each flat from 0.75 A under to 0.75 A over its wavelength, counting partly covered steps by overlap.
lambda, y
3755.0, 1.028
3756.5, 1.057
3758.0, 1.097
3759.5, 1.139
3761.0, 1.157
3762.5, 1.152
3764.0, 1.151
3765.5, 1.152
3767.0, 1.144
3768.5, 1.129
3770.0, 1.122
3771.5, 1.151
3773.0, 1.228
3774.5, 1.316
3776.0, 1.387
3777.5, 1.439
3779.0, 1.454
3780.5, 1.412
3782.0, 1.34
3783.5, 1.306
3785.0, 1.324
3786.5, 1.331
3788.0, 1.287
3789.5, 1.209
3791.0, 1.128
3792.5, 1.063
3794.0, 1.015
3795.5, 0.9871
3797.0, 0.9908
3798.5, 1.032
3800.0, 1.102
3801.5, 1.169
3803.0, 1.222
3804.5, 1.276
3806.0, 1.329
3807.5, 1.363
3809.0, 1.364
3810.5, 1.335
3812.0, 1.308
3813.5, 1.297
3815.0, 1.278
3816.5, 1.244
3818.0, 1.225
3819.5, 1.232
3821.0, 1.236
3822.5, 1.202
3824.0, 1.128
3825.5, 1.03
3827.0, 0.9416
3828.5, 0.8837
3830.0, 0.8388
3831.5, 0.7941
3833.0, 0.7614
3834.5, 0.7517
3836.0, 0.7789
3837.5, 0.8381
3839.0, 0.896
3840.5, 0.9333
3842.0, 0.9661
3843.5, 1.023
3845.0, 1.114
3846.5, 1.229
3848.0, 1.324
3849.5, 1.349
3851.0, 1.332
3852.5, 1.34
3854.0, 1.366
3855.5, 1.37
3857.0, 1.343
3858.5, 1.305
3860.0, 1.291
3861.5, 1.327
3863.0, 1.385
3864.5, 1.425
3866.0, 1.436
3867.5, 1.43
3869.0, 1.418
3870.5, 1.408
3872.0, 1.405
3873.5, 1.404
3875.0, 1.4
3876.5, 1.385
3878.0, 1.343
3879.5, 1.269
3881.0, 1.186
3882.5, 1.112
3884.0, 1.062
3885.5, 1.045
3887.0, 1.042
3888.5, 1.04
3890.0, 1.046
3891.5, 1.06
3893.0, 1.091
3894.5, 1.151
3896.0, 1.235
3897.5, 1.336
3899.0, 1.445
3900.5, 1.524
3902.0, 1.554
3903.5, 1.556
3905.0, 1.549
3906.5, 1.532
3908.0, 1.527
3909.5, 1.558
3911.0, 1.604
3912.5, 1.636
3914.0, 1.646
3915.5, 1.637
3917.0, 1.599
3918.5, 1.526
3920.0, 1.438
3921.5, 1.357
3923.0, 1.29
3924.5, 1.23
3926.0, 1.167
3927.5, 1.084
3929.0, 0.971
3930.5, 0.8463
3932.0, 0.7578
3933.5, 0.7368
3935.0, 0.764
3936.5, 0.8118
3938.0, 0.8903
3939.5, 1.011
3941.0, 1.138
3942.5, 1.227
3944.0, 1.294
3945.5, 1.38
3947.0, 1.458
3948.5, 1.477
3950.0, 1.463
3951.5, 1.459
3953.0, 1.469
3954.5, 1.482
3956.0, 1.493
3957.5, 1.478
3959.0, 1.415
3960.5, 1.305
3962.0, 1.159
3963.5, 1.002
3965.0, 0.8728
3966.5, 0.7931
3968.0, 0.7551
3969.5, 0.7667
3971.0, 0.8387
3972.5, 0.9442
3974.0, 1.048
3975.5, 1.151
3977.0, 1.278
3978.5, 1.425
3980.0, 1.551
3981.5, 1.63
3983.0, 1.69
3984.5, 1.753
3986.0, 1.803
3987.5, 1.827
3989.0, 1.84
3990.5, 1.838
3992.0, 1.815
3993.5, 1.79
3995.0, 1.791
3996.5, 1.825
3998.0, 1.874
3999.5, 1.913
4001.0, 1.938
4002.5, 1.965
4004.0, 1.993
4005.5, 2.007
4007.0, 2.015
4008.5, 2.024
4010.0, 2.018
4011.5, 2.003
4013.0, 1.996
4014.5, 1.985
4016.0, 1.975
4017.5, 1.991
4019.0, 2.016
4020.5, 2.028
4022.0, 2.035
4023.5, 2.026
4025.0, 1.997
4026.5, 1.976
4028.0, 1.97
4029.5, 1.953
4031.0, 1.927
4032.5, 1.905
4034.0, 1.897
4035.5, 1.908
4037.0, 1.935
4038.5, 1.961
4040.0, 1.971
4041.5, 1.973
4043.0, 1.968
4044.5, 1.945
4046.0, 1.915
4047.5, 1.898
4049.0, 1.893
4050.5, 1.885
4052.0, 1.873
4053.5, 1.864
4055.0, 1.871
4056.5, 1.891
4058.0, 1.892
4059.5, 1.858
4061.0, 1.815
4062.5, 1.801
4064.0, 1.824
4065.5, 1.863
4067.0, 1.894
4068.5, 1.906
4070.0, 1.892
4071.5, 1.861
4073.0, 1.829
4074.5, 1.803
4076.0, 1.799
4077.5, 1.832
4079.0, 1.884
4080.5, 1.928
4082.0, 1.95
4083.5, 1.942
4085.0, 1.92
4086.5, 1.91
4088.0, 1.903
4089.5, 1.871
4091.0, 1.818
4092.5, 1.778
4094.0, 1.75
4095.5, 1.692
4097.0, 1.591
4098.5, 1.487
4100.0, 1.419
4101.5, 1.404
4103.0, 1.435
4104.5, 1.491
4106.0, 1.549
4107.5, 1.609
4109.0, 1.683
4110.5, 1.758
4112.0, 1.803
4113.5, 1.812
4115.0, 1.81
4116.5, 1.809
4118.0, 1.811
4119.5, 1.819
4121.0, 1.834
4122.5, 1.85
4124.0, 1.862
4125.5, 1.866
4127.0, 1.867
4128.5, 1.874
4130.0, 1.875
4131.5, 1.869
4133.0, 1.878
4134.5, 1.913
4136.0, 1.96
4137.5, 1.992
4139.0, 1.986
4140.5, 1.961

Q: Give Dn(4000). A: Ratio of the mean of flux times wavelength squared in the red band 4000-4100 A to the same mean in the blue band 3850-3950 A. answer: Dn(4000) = 1.59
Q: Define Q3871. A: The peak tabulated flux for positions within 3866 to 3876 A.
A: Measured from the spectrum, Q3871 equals 1.436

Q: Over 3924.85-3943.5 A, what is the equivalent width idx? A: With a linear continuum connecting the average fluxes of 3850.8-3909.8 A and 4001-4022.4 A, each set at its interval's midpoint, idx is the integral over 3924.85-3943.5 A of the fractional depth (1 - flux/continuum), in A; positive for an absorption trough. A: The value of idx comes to 7.46 A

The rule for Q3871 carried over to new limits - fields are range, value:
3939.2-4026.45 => 2.035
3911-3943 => 1.646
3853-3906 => 1.556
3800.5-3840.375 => 1.364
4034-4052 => 1.973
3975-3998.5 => 1.874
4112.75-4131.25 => 1.875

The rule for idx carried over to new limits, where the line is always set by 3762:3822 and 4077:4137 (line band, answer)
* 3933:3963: 5.1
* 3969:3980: 3.2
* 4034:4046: -2.0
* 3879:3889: 2.0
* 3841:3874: 0.8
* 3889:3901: 1.6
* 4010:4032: -4.9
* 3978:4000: -2.6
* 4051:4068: -1.6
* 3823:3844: 6.5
